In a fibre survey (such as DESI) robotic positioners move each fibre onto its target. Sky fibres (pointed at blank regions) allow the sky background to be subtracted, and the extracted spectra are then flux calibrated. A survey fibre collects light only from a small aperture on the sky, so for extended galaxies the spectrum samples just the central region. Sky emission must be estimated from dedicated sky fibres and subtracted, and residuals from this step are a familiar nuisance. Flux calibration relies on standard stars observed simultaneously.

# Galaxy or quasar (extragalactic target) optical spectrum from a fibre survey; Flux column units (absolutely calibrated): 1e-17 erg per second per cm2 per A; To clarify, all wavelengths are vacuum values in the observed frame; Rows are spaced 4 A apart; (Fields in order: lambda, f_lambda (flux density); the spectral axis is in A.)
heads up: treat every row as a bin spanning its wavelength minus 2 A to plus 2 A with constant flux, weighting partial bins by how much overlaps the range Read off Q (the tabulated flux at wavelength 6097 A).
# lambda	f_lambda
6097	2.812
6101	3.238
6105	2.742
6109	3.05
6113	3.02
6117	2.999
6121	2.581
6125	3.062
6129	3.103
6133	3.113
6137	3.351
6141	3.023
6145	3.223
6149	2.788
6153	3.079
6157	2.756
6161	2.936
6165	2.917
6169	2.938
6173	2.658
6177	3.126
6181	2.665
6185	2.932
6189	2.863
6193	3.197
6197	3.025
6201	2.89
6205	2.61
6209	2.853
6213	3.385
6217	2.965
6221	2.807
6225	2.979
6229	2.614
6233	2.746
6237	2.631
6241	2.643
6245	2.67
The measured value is 2.812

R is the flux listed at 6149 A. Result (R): 2.788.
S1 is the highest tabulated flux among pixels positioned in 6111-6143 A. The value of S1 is 3.351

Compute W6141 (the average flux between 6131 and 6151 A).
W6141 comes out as 3.1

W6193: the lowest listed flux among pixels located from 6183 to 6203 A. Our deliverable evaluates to 2.863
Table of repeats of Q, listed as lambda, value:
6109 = 3.05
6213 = 3.385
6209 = 2.853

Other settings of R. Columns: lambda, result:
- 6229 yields 2.614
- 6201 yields 2.89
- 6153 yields 3.079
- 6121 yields 2.581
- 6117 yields 2.999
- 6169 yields 2.938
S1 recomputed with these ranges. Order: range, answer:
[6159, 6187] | 3.126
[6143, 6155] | 3.223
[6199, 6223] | 3.385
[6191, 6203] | 3.197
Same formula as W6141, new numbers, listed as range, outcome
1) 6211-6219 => 3.17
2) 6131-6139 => 3.23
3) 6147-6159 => 2.87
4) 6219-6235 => 2.79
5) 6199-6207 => 2.75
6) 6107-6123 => 2.91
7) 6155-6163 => 2.85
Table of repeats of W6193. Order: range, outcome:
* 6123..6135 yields 3.062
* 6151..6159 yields 2.756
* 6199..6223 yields 2.61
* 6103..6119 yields 2.742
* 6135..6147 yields 3.023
